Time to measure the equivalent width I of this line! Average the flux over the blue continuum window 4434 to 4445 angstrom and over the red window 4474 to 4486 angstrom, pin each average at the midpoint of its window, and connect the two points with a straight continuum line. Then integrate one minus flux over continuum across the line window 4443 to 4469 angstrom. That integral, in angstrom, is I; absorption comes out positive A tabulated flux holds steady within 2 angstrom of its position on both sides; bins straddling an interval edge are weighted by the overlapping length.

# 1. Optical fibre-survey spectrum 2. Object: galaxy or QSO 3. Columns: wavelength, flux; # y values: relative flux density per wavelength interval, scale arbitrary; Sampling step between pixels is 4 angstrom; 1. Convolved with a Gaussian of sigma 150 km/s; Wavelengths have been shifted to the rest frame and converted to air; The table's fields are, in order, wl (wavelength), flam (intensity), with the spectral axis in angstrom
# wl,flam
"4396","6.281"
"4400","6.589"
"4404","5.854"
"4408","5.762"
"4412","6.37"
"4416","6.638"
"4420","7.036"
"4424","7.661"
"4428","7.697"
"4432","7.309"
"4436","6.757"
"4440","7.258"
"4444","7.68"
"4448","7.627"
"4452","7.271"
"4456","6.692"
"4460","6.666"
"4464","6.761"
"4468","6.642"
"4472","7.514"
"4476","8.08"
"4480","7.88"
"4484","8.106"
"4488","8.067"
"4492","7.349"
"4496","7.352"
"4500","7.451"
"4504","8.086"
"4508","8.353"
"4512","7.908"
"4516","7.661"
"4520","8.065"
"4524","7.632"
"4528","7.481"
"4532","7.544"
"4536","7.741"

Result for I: 1.7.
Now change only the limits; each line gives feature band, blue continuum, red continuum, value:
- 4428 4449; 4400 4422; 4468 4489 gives -1.2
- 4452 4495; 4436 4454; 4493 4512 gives 1.2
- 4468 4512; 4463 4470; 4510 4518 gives -3.3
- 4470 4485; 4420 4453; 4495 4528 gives -0.5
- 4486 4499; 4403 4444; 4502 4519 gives 0.3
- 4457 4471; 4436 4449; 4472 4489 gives 1.8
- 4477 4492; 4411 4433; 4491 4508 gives -0.7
